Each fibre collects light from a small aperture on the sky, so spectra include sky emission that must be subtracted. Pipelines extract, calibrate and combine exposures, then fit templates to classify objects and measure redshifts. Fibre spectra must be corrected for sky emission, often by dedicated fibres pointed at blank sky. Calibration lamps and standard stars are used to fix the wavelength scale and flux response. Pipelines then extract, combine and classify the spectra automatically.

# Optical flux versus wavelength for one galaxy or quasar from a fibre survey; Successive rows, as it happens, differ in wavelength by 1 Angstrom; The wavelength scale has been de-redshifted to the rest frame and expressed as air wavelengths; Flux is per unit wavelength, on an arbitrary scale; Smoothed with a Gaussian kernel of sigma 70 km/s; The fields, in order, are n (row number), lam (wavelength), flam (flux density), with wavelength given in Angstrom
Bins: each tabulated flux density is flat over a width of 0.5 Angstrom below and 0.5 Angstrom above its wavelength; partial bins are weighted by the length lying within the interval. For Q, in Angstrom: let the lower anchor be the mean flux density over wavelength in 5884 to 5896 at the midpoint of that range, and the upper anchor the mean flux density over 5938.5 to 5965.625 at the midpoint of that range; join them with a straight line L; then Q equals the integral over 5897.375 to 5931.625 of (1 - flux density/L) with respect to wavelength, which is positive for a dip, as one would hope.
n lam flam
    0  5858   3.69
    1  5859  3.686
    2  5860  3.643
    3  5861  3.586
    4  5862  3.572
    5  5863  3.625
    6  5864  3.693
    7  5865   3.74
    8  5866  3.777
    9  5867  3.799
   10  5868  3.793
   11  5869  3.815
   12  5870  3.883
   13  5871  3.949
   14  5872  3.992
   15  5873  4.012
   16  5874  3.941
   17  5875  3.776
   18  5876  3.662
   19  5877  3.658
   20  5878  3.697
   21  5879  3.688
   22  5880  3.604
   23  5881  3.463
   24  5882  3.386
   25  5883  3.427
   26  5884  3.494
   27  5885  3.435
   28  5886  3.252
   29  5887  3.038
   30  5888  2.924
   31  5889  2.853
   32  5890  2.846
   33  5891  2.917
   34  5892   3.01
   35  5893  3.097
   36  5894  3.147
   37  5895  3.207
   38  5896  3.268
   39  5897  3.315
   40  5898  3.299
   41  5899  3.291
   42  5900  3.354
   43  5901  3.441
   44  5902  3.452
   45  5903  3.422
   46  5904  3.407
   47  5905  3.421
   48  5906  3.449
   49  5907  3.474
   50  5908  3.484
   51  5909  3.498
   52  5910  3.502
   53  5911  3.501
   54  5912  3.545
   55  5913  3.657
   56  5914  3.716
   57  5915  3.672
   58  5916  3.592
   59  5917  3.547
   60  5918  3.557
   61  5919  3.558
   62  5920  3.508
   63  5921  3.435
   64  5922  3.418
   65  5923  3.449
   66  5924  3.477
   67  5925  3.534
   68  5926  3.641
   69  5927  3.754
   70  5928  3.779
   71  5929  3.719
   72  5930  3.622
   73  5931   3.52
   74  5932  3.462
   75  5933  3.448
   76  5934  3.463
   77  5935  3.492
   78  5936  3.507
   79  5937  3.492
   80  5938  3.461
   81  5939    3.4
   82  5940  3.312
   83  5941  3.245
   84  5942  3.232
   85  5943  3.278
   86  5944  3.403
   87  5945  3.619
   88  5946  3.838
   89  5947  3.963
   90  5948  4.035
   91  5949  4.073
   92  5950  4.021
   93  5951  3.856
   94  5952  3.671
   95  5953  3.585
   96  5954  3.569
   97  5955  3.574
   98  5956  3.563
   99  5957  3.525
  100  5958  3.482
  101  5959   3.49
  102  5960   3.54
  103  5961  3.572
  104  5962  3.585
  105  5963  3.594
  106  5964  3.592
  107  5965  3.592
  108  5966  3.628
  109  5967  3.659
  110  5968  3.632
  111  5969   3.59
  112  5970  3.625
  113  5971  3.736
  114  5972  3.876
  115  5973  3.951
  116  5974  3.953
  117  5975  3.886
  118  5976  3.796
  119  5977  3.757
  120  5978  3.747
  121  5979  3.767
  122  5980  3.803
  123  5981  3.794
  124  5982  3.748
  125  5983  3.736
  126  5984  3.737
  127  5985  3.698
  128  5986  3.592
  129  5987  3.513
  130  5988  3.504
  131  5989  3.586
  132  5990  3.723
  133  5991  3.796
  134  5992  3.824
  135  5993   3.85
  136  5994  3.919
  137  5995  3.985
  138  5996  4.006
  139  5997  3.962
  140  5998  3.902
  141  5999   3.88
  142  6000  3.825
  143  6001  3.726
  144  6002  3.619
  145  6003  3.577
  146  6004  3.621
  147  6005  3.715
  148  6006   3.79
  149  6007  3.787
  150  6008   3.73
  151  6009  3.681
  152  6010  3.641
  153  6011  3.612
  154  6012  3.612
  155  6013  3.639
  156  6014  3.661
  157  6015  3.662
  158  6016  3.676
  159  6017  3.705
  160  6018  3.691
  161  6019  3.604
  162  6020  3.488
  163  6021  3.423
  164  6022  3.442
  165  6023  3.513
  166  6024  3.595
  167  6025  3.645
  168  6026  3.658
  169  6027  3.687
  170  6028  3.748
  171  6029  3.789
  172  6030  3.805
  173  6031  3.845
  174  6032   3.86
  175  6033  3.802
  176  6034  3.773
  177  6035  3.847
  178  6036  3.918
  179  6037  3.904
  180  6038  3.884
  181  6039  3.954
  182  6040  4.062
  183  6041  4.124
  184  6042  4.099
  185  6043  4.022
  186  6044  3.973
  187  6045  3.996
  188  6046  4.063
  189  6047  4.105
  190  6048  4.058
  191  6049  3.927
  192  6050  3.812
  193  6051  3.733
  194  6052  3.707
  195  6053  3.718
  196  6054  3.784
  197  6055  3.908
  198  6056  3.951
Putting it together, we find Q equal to -2.4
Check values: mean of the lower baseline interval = 3.09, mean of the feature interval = 3.52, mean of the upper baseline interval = 3.6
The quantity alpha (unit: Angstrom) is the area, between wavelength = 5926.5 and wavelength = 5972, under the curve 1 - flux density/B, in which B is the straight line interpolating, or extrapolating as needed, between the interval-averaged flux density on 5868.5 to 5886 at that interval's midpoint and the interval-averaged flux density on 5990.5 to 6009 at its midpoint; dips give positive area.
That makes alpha 1.9 Angstrom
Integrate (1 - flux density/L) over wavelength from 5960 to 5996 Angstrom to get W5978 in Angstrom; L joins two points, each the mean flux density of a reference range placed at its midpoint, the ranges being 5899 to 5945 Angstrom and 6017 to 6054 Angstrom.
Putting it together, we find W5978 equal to -0.7 Angstrom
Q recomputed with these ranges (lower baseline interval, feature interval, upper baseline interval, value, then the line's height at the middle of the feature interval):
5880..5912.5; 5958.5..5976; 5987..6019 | -0.44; 3.59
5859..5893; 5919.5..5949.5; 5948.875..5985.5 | 0.74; 3.64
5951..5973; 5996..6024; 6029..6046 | 1.00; 3.82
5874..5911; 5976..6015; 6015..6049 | -0.48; 3.69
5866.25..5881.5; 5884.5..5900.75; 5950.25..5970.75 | 2.59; 3.74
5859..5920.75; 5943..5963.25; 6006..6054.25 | -0.24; 3.63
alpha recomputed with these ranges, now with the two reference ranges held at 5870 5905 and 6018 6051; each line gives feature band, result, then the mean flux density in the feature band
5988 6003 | -0.39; 3.81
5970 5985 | -0.55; 3.8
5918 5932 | -0.20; 3.57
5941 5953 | -0.41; 3.7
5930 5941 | 0.28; 3.45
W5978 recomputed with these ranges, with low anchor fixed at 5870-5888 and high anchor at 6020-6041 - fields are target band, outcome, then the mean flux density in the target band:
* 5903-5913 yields 0.4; 3.48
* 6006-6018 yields 0.2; 3.68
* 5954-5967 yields 0.4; 3.57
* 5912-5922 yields 0.2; 3.57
